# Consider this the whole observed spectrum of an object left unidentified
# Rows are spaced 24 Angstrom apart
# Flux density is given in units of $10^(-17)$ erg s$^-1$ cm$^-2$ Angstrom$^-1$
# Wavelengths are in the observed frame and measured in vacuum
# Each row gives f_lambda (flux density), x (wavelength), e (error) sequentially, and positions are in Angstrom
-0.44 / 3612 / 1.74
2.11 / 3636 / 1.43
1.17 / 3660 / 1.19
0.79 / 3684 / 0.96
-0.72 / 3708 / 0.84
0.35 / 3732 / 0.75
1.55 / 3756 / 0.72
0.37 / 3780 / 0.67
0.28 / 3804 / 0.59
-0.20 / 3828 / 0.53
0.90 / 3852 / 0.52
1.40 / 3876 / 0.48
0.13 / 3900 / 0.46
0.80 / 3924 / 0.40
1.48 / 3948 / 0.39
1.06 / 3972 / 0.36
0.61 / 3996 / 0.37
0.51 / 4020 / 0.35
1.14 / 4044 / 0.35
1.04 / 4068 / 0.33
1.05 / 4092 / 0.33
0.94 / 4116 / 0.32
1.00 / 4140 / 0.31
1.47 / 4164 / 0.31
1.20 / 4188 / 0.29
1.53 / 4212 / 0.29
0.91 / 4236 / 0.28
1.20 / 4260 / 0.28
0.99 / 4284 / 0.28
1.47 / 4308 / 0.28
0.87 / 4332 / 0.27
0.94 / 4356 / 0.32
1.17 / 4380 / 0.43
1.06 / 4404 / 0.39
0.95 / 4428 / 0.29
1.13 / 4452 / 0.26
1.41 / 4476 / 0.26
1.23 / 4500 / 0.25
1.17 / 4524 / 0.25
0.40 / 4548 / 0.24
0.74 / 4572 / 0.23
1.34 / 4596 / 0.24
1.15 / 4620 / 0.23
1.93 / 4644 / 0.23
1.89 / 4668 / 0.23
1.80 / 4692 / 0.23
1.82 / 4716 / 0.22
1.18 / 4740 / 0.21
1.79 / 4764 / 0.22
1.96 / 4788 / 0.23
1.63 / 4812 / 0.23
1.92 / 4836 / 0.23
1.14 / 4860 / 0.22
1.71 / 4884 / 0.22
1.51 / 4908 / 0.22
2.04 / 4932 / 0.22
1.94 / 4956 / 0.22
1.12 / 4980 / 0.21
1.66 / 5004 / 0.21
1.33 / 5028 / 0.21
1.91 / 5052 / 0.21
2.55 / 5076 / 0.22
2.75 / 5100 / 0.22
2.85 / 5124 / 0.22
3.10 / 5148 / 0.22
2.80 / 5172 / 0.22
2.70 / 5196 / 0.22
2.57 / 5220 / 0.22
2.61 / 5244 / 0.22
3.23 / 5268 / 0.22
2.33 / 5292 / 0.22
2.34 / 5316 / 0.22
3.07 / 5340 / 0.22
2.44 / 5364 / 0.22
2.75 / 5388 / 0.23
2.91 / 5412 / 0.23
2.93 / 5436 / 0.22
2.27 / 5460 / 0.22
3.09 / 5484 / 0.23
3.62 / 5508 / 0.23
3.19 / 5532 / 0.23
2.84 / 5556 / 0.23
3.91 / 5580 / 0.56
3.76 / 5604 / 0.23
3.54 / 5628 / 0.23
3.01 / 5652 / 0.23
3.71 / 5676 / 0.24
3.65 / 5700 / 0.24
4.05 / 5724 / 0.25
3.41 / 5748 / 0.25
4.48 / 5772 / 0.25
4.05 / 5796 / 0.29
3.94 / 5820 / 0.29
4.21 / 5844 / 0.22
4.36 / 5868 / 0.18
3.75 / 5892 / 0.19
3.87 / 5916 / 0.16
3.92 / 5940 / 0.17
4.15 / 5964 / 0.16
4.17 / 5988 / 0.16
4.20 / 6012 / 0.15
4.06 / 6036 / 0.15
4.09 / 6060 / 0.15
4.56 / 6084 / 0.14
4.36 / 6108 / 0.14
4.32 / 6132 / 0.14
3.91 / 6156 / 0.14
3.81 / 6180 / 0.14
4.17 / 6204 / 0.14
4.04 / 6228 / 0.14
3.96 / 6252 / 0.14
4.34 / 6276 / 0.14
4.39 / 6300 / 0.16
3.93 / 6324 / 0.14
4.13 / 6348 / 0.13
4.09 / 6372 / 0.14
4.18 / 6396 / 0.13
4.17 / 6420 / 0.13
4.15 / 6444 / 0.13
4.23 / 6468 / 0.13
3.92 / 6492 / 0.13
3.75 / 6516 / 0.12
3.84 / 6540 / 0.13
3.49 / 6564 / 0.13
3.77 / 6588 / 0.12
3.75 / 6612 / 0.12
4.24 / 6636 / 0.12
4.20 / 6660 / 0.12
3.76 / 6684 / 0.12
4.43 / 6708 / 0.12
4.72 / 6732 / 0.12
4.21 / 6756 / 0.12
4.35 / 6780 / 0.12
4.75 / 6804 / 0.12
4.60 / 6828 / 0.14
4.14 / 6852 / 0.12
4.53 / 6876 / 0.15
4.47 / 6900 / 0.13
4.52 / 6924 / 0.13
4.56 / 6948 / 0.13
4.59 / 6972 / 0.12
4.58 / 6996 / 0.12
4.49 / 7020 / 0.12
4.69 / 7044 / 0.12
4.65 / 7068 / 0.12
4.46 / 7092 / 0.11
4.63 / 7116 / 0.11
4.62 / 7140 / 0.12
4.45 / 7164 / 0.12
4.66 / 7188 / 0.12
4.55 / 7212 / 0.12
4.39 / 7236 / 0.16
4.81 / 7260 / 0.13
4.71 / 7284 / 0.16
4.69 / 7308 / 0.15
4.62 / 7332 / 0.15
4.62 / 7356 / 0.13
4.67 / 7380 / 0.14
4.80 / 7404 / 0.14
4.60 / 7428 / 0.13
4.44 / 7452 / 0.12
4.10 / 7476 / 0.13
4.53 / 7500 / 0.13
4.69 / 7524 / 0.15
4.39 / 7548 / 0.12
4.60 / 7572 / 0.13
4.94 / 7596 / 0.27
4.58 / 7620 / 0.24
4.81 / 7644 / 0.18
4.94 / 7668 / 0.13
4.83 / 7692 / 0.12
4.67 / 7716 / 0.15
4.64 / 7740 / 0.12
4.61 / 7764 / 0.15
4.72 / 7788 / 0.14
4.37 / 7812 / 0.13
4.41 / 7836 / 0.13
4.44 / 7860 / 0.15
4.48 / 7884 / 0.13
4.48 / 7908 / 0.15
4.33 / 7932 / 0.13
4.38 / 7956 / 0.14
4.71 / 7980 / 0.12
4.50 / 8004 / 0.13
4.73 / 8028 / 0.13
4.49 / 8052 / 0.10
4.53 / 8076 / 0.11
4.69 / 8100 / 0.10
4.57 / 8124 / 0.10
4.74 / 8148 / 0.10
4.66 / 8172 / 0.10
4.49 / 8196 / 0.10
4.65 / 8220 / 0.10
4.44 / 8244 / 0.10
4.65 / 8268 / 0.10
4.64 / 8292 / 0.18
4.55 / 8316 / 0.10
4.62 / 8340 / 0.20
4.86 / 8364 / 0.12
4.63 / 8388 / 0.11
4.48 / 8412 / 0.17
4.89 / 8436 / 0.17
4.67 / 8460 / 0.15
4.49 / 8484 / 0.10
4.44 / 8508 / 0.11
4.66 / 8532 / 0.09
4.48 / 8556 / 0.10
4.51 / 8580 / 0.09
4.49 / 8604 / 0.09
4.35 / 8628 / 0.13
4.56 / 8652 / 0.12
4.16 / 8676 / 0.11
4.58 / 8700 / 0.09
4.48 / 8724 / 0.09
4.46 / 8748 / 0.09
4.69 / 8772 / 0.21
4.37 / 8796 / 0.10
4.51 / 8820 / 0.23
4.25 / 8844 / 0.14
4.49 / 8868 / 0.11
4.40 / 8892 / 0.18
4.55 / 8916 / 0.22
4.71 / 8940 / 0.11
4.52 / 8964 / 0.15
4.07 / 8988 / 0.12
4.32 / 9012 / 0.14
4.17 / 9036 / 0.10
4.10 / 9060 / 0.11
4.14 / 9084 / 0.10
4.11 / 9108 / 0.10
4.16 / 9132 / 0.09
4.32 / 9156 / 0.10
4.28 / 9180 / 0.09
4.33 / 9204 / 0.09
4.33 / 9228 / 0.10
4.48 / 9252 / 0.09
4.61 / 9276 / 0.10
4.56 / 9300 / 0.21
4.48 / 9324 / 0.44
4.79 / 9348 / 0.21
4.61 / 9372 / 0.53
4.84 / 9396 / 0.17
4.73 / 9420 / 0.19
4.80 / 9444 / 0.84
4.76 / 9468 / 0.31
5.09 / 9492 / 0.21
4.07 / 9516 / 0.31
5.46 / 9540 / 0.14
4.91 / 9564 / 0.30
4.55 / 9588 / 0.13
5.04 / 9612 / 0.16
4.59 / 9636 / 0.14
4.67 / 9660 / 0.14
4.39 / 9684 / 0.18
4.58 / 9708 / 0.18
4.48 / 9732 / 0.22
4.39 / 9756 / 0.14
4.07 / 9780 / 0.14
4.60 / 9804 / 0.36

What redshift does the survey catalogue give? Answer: 0.268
